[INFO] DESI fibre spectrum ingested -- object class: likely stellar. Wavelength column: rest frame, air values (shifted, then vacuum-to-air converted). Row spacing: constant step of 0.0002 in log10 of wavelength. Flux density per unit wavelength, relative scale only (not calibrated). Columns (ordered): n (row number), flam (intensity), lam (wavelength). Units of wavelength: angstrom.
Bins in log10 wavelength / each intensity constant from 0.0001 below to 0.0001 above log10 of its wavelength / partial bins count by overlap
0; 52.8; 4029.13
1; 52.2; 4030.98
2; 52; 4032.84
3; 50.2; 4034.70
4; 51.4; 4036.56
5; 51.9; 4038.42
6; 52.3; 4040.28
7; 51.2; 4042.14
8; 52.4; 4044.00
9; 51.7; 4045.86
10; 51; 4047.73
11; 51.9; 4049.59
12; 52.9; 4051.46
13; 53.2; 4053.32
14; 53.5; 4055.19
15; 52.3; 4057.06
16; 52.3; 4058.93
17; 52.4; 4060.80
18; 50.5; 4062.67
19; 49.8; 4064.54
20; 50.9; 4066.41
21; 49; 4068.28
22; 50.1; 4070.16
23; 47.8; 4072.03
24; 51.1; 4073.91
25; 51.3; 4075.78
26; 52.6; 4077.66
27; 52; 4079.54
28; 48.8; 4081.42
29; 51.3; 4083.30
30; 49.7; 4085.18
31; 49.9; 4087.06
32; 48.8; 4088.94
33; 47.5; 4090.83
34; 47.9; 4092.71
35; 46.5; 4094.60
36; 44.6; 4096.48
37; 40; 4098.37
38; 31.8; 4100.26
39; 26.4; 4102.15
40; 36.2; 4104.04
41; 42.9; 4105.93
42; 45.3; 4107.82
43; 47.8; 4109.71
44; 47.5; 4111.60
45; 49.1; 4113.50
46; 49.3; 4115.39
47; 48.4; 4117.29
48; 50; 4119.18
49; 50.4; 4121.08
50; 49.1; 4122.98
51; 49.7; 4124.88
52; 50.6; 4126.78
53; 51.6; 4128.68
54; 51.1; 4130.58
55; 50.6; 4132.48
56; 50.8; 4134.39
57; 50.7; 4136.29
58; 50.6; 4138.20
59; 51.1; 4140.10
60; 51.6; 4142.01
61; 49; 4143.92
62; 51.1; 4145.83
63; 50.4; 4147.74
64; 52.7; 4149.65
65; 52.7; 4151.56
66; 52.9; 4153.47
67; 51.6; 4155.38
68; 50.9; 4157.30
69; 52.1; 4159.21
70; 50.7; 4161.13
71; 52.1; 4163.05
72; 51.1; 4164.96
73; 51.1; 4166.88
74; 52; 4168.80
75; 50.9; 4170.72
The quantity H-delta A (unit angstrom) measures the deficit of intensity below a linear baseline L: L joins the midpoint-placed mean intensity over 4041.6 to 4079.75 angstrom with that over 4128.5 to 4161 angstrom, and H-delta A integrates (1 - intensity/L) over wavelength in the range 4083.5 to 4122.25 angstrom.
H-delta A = 4.7 angstrom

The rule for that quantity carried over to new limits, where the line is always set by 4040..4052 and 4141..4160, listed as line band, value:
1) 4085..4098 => 1.08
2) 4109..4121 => 0.65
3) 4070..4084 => 0.30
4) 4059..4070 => 0.25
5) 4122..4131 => 0.21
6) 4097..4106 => 2.87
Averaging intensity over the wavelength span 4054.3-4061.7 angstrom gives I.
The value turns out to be 52.6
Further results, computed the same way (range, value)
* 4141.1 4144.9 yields 50.2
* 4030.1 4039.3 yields 51.5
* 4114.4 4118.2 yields 48.9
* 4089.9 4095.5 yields 47.3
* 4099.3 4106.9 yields 34.4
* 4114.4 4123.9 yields 49.5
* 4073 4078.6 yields 51.7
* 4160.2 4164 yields 51.4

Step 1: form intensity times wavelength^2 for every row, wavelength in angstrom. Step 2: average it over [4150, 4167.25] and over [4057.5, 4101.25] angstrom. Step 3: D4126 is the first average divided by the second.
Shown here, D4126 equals 1.1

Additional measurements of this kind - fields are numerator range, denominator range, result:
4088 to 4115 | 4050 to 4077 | 0.86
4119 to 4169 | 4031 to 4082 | 1.04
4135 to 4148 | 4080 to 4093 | 1.06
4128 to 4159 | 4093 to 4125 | 1.17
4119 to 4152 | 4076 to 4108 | 1.15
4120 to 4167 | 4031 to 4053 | 1.04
